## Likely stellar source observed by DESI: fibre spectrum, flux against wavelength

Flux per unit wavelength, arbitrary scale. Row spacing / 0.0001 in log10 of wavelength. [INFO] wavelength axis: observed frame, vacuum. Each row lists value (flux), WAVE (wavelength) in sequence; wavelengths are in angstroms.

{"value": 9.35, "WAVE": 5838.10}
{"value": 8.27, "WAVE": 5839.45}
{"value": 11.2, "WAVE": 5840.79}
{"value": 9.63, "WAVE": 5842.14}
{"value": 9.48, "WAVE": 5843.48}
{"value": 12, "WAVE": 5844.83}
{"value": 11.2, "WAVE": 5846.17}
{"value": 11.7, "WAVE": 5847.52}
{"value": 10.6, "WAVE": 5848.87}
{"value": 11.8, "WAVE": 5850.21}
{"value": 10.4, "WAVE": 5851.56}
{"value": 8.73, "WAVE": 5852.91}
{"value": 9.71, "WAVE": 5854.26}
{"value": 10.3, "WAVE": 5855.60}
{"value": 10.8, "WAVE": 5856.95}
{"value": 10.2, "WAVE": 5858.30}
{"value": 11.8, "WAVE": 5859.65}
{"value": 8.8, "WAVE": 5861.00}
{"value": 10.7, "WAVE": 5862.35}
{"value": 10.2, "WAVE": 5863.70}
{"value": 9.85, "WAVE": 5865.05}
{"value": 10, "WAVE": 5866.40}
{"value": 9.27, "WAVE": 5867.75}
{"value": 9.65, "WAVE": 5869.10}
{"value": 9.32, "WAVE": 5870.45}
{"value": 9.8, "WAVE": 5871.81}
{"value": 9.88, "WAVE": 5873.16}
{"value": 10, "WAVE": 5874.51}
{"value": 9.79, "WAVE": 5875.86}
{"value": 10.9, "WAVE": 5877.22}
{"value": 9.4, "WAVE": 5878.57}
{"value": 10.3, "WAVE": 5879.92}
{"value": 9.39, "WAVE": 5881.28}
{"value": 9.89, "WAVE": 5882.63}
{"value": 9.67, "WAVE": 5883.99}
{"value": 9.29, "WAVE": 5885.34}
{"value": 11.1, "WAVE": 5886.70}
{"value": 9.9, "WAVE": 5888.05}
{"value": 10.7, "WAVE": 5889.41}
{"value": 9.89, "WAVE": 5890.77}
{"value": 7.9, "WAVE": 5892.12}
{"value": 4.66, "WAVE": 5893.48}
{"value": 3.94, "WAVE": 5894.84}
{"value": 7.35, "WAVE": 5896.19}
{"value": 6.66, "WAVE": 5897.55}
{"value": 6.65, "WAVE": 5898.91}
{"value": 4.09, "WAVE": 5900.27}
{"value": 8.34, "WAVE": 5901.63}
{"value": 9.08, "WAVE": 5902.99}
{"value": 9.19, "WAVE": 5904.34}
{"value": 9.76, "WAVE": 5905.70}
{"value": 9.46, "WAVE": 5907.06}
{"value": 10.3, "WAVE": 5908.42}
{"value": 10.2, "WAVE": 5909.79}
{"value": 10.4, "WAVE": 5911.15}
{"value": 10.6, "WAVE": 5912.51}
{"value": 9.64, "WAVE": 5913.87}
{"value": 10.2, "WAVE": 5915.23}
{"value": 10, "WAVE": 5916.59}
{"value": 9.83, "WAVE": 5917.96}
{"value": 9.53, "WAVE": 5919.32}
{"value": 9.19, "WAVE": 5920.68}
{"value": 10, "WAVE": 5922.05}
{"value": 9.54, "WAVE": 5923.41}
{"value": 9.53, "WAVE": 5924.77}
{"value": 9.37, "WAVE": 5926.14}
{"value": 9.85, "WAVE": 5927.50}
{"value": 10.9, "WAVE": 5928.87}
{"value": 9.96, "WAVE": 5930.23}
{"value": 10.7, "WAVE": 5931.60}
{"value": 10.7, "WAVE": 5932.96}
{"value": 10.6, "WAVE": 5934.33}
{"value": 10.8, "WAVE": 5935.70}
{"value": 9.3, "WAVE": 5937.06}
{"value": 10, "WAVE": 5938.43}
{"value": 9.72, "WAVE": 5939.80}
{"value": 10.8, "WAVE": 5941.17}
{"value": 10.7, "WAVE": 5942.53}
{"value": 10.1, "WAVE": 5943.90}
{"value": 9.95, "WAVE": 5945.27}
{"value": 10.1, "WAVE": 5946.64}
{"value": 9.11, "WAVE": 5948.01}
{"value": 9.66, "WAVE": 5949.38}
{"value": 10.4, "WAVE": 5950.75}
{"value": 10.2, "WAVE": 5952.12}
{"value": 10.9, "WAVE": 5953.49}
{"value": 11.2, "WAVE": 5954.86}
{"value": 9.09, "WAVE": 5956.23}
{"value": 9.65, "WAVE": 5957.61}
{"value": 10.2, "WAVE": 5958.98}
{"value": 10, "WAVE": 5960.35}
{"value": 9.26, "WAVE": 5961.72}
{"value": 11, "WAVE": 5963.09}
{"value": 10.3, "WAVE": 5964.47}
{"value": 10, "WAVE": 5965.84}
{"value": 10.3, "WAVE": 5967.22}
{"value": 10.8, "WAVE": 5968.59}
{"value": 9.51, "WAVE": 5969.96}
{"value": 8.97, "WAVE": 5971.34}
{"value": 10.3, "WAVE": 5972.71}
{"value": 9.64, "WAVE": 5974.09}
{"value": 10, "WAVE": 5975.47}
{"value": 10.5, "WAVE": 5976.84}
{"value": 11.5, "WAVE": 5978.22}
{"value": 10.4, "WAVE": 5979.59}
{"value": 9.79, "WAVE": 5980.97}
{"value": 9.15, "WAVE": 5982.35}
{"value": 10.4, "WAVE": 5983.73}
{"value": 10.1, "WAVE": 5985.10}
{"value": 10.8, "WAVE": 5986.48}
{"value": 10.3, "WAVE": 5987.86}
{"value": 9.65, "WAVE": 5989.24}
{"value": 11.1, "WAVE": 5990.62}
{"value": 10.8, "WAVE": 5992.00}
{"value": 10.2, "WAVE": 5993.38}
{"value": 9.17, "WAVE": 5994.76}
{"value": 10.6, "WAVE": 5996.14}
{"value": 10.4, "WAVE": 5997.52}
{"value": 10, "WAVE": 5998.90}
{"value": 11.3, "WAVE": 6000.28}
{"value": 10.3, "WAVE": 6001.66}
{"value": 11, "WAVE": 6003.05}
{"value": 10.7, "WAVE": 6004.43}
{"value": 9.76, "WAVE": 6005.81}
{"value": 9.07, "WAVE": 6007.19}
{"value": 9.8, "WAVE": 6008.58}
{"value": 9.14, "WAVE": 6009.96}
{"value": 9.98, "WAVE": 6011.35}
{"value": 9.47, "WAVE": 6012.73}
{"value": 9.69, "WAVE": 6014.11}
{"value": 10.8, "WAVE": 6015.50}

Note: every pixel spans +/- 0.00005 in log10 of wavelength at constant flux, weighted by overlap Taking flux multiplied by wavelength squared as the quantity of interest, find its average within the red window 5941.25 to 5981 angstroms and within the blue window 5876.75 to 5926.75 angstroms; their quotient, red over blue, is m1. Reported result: 1.1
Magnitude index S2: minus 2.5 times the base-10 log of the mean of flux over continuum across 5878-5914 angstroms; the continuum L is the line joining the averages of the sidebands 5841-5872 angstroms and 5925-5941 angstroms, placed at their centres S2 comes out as 0.16 mag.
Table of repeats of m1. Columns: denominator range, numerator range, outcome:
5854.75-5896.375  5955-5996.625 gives 1.10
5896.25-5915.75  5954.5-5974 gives 1.15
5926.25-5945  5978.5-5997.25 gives 1.01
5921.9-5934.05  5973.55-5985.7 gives 1.03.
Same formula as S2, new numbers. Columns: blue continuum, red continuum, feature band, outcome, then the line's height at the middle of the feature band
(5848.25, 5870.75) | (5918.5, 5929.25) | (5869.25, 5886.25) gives 0.02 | 10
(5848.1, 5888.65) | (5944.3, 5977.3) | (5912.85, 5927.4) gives 0.04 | 10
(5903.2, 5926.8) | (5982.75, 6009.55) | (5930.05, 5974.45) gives -0.01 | 10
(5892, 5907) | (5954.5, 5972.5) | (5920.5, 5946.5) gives -0.17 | 8.66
